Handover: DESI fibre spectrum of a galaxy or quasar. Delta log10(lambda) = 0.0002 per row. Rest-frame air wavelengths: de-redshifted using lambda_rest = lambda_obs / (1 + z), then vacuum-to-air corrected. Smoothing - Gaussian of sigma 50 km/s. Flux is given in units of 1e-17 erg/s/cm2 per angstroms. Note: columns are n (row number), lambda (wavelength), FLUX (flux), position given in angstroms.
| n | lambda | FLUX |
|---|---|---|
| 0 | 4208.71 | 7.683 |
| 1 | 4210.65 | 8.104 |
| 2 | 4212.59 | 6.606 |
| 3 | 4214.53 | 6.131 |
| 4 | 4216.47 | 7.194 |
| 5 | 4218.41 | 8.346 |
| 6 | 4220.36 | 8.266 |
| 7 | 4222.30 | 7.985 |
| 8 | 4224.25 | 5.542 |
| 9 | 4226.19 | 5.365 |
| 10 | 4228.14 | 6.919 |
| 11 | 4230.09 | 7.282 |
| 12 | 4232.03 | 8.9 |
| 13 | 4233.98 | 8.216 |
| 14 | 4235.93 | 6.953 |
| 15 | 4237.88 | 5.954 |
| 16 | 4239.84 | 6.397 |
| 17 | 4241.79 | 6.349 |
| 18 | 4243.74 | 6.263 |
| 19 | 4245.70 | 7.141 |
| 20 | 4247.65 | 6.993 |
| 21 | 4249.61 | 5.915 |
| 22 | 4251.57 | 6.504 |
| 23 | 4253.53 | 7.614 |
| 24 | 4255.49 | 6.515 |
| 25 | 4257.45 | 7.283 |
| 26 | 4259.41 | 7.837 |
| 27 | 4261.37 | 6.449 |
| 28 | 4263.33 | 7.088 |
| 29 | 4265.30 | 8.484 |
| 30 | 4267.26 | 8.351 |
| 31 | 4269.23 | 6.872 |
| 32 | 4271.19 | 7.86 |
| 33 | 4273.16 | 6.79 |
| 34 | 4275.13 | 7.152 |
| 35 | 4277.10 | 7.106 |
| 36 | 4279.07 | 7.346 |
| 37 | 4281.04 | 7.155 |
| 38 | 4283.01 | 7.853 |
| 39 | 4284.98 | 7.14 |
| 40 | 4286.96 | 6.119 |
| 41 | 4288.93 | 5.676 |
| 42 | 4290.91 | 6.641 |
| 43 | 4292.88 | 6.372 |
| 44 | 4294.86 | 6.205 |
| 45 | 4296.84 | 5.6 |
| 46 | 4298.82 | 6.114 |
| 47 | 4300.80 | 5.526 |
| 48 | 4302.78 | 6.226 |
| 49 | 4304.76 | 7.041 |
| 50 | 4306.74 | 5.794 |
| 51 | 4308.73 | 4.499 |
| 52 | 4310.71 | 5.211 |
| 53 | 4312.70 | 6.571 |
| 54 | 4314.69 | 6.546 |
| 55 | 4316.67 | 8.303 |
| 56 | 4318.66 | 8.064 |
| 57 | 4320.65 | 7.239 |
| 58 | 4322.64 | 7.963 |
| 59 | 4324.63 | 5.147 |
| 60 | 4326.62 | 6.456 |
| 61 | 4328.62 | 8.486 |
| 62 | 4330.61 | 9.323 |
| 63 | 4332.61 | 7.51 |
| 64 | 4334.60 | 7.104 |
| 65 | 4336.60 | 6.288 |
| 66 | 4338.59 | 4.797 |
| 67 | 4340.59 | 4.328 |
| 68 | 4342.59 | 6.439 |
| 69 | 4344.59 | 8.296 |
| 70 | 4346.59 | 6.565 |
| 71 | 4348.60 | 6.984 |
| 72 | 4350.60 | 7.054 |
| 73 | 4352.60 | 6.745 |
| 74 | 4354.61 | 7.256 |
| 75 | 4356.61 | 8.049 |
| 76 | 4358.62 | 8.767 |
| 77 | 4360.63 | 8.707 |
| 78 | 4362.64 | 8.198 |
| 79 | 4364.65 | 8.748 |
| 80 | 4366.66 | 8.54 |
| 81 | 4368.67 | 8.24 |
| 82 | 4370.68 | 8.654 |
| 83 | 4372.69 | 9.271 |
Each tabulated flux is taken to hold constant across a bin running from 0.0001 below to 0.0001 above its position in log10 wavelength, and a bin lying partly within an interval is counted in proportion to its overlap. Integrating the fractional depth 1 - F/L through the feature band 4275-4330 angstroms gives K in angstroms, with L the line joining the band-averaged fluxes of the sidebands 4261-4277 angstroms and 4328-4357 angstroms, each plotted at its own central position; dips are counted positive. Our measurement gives 4.33 angstroms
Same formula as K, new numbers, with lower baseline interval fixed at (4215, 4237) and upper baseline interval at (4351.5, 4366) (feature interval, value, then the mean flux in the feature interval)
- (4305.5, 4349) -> 6.46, 6.72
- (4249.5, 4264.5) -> 1.05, 6.97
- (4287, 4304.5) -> 3.69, 6.09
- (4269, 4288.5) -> 1.32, 7.11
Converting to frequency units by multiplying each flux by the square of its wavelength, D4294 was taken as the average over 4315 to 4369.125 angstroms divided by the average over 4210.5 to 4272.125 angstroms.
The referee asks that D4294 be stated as 1.09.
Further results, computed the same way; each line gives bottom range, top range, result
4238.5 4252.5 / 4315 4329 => 1.16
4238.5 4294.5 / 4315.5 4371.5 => 1.11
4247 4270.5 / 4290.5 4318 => 0.88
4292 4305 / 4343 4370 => 1.32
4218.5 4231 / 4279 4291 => 1.00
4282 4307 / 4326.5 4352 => 1.11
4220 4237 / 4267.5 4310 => 0.93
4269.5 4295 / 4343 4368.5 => 1.17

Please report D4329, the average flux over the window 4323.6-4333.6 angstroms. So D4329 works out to 7.38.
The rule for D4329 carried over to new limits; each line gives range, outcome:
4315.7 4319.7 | 8.17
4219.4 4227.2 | 6.79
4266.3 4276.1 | 7.4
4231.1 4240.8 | 7.27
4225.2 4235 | 7.34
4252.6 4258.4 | 7.13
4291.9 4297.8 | 6.06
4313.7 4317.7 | 7.44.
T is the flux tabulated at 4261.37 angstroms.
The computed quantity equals 6.449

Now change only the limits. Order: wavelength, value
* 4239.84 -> 6.397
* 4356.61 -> 8.049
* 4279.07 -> 7.346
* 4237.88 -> 5.954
